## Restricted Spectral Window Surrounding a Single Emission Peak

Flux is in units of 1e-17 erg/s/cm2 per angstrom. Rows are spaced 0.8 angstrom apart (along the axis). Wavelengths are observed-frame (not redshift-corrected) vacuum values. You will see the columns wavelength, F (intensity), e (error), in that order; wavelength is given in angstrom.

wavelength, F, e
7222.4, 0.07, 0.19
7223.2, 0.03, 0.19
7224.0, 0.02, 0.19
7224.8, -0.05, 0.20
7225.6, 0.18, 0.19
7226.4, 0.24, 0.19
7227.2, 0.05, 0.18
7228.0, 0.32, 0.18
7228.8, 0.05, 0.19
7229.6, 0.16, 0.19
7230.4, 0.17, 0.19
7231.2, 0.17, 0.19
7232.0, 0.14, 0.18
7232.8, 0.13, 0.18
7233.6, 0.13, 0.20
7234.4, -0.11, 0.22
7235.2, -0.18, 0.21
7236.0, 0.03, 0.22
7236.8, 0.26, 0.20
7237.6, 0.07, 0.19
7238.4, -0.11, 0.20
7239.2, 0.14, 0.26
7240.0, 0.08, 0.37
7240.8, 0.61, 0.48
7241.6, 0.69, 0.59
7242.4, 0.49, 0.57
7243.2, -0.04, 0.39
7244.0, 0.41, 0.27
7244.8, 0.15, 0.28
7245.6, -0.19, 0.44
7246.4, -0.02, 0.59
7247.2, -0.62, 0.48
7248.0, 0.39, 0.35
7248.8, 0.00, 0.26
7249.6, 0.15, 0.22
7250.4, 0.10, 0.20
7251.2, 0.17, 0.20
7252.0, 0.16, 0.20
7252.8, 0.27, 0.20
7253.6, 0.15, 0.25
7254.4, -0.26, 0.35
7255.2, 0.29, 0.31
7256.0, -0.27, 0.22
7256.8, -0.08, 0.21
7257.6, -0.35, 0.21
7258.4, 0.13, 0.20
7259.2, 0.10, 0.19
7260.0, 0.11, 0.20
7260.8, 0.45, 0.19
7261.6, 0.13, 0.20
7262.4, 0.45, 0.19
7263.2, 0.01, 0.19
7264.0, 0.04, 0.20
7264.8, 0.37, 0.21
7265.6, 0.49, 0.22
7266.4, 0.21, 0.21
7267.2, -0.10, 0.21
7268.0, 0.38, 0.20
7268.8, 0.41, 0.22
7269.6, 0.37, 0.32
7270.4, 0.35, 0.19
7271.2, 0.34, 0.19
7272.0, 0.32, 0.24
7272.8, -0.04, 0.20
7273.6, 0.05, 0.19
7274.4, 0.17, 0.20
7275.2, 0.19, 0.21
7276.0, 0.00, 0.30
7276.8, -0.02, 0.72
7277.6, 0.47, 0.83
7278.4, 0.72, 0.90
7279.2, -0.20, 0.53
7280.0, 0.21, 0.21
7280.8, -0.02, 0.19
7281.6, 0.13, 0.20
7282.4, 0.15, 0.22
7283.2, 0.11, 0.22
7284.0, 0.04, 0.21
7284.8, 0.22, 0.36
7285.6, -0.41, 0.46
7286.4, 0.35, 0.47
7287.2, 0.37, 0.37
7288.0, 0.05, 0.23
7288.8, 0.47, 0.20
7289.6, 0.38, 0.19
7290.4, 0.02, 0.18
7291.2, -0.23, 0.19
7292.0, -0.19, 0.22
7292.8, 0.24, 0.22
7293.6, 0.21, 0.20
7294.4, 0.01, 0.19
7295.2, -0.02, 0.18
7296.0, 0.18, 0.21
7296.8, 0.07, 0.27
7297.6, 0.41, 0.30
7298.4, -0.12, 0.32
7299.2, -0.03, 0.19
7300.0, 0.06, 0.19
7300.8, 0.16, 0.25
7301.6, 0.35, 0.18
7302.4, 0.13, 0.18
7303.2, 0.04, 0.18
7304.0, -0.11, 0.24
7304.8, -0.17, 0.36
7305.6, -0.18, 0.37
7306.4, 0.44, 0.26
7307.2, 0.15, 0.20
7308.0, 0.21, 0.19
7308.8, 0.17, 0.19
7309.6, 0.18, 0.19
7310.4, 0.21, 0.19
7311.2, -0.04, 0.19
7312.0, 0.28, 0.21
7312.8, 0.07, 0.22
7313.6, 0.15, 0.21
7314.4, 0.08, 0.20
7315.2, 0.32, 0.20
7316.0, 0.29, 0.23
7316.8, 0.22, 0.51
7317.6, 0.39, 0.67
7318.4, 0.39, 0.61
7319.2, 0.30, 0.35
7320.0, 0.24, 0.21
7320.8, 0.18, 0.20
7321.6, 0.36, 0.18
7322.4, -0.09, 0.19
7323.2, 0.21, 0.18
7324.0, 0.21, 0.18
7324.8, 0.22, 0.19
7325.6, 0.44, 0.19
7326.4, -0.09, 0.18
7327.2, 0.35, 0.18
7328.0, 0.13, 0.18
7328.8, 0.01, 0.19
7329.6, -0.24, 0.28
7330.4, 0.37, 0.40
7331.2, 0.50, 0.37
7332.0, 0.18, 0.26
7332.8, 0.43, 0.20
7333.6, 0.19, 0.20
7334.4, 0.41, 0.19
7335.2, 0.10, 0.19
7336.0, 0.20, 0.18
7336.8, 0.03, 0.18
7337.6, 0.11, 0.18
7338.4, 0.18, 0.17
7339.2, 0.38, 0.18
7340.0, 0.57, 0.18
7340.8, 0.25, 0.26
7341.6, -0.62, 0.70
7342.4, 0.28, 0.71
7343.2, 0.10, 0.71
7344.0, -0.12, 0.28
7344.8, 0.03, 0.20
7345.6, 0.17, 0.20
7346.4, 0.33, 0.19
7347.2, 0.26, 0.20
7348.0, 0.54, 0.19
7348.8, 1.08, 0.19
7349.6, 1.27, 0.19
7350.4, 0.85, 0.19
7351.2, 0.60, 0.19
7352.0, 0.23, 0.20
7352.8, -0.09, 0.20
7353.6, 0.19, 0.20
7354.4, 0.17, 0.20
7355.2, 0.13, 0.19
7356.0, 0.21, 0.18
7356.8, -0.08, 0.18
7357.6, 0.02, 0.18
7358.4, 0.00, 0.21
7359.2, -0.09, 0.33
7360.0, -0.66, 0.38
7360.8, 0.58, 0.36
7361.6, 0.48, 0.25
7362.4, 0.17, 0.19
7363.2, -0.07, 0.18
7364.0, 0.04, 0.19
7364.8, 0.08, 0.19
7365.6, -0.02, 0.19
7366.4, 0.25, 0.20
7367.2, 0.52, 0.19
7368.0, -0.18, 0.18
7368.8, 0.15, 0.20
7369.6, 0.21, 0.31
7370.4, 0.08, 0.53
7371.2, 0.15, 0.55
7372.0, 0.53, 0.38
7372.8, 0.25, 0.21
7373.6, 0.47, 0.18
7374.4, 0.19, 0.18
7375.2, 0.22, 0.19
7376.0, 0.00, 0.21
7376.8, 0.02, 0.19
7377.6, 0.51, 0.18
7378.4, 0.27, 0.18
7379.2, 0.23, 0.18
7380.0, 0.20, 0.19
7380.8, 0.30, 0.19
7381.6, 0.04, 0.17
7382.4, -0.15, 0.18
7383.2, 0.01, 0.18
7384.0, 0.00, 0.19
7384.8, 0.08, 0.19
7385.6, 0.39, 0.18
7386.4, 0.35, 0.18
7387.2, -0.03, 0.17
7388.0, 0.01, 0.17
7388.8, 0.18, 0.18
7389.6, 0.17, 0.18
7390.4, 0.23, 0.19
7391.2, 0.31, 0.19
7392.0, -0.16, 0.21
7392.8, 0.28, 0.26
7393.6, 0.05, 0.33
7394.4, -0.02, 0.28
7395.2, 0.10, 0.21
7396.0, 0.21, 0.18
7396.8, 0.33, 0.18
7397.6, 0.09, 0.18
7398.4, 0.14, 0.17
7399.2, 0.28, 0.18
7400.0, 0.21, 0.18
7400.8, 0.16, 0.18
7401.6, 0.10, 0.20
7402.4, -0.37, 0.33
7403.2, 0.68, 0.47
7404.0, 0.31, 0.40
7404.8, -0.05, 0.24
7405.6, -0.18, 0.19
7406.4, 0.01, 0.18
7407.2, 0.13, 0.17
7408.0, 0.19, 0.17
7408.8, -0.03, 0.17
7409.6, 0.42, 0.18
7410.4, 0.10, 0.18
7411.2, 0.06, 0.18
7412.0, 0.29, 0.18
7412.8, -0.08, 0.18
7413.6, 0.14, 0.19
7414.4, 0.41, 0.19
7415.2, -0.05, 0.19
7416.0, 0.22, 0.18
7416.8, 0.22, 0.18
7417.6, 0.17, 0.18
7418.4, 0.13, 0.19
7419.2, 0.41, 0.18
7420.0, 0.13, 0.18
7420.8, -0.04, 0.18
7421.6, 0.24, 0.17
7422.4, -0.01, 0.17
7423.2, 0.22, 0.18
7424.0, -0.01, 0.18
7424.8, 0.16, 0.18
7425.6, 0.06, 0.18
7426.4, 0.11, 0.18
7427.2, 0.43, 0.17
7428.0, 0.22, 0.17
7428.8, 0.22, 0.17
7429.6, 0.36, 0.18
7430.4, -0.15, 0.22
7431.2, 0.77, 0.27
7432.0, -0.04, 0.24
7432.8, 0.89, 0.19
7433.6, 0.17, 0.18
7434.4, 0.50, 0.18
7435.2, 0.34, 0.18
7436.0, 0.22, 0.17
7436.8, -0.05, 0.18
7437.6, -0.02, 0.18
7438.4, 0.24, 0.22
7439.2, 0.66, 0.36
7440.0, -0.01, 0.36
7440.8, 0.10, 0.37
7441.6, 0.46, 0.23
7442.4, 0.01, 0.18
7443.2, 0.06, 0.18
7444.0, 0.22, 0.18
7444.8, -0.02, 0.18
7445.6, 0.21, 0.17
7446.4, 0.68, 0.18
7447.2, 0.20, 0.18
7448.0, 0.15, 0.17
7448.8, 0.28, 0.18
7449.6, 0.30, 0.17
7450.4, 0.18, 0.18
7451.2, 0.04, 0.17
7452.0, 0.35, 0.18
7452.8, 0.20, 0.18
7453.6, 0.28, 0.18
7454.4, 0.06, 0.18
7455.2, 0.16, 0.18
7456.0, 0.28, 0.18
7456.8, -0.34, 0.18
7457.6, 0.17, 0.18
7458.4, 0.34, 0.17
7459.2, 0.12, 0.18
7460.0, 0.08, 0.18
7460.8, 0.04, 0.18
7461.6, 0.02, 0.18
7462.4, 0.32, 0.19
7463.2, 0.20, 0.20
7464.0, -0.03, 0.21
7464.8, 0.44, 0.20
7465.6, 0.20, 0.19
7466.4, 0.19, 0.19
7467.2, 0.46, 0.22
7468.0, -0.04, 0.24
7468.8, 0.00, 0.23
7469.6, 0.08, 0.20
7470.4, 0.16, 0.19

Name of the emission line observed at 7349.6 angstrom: H-alpha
